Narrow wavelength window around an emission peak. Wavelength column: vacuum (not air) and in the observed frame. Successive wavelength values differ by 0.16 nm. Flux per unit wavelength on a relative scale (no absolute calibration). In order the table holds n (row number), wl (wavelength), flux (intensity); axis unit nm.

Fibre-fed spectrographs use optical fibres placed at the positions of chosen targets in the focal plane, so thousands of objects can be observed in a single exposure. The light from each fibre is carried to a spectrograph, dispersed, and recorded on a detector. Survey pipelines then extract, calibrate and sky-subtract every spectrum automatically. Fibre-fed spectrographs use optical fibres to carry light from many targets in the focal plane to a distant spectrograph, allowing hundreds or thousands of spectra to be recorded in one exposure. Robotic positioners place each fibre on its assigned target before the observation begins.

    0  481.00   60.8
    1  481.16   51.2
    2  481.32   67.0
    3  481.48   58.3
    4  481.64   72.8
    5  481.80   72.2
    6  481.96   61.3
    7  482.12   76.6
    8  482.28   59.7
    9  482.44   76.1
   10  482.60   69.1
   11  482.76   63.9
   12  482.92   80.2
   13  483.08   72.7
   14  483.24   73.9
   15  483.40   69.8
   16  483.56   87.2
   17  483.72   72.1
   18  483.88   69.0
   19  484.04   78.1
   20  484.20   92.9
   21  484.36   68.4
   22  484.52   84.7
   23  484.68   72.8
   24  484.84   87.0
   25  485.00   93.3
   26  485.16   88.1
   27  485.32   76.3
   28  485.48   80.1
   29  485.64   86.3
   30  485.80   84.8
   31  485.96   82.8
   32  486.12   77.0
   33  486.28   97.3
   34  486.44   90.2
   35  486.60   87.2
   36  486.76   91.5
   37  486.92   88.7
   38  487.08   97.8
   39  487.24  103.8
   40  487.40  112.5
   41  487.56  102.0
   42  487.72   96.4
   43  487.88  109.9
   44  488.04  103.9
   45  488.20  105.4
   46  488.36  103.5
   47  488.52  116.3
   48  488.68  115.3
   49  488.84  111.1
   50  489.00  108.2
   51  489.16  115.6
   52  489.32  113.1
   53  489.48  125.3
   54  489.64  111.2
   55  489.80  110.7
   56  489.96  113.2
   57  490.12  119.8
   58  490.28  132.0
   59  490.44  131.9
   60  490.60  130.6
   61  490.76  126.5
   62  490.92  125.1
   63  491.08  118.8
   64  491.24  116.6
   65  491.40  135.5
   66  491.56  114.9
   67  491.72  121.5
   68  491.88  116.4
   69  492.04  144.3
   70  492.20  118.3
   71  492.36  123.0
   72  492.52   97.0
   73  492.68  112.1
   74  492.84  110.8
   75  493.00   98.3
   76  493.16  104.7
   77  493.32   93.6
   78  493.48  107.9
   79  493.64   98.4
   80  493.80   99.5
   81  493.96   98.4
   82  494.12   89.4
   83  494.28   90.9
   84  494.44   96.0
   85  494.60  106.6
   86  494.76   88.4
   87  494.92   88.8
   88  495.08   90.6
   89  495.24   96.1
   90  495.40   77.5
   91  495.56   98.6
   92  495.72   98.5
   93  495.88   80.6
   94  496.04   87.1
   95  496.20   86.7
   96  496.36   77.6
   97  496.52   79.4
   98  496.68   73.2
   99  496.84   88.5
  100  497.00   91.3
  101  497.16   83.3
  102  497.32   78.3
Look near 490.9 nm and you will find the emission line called C IV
